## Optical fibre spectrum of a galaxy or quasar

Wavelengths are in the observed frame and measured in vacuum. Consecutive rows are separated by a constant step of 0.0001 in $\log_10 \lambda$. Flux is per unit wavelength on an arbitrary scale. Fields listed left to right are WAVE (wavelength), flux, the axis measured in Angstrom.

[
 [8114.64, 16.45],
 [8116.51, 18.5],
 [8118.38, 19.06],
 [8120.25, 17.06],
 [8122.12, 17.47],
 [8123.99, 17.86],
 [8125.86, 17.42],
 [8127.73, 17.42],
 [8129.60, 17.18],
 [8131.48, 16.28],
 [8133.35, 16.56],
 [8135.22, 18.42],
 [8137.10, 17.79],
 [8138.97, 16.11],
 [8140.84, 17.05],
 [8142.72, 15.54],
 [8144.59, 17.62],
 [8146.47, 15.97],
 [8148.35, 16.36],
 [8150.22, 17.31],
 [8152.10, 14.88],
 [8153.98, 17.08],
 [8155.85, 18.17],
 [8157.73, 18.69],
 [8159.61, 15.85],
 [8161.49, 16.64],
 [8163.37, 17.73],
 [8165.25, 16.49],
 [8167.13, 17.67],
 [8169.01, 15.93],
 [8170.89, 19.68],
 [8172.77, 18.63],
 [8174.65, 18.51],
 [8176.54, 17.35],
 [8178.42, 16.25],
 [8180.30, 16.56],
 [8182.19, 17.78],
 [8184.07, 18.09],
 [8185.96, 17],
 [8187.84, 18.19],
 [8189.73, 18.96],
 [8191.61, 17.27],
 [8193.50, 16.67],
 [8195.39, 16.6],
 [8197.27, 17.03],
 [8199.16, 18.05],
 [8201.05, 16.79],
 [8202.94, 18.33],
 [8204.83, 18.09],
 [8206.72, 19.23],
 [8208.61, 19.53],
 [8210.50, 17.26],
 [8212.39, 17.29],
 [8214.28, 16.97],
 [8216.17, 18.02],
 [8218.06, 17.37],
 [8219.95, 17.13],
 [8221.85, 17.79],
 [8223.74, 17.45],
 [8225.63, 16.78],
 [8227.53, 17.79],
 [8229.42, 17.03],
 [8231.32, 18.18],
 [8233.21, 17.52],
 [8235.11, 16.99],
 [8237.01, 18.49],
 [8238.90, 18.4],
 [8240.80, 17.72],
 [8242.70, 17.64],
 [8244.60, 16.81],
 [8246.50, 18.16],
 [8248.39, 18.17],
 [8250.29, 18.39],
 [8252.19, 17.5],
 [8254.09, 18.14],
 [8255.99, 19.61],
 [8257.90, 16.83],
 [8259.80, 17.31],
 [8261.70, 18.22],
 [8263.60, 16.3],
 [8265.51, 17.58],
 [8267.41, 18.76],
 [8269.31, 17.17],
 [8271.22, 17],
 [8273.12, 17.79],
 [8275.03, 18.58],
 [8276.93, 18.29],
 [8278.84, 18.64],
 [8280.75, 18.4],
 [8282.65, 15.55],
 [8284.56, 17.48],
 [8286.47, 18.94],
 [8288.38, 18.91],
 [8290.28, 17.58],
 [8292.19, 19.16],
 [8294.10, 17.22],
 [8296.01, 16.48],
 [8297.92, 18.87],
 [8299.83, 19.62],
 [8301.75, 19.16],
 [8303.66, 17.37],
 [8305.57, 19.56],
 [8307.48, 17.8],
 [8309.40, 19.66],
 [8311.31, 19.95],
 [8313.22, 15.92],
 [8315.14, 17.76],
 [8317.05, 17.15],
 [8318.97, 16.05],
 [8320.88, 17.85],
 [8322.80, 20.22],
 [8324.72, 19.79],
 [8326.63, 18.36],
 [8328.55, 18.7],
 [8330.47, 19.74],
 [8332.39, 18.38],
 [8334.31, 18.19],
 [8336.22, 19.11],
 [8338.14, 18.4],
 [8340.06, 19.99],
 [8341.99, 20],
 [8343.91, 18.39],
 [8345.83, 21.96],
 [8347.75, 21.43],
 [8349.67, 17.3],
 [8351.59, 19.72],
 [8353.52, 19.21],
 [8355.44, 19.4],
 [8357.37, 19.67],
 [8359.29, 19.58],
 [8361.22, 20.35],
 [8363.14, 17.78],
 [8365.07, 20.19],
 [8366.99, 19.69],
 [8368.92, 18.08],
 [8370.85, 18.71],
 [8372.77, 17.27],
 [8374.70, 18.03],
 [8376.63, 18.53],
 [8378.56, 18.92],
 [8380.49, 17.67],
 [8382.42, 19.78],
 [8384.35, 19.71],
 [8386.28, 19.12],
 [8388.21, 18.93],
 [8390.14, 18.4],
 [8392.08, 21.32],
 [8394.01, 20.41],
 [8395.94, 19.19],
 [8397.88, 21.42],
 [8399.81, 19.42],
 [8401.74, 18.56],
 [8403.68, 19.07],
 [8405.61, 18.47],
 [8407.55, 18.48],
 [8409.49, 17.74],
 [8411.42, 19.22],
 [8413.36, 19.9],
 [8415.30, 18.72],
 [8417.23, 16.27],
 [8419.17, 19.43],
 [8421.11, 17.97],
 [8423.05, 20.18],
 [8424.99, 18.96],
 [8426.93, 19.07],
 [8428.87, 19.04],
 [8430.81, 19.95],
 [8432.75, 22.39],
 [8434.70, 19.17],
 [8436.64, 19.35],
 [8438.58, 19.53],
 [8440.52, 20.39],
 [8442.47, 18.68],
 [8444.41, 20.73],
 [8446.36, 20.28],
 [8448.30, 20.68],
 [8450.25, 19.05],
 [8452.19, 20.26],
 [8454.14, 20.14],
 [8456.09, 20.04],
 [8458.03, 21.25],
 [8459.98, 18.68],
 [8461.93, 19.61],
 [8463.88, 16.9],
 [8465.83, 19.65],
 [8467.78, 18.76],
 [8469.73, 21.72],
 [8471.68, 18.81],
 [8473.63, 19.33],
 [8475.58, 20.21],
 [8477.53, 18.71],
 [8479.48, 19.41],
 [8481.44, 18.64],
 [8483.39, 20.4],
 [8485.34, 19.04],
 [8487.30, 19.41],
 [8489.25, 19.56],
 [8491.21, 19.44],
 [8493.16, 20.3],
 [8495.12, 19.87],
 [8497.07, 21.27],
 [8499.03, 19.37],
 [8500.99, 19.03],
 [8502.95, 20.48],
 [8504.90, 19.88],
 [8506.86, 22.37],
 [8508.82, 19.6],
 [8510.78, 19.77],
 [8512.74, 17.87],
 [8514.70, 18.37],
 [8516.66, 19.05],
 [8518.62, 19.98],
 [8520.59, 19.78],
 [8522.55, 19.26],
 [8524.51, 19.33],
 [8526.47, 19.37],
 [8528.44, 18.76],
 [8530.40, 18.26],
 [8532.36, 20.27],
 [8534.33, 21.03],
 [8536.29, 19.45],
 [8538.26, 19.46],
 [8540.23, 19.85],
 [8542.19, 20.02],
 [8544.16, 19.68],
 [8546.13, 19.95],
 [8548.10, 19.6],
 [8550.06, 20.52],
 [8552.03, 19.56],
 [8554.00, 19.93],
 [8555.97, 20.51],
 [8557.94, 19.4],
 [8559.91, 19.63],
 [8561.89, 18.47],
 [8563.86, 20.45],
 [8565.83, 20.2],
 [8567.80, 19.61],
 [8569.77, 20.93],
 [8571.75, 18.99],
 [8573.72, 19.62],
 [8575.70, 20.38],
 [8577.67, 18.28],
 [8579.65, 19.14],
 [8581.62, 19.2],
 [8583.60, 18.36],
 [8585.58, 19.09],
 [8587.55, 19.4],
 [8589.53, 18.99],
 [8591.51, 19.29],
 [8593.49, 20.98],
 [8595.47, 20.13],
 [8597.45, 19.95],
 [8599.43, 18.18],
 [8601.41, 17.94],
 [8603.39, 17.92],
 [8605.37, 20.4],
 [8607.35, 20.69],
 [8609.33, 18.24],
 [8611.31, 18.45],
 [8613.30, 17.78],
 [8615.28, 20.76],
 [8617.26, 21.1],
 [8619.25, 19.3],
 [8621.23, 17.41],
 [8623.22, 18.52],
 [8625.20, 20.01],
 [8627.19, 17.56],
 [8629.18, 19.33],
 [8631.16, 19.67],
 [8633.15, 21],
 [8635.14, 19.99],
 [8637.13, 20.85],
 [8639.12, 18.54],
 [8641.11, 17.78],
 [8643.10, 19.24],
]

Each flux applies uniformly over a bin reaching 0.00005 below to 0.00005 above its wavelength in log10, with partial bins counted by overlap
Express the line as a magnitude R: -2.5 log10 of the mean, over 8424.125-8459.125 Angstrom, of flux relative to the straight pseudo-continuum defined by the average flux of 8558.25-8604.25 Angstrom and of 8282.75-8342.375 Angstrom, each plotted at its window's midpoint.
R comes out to -0.059 mag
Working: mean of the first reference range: 18.4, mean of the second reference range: 19.4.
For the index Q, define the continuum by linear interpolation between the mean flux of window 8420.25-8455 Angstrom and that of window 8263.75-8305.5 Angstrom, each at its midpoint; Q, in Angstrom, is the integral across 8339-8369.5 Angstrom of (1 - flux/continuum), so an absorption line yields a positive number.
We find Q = -1.2 Angstrom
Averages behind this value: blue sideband 18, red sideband 19.8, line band 19.6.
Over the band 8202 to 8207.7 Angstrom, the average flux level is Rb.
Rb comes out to 18.6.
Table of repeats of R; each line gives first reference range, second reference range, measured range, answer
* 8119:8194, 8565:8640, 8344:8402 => -0.06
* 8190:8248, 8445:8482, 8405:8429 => 0.03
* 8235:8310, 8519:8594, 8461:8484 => -0.01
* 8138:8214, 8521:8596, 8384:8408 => -0.04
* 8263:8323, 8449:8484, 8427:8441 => -0.04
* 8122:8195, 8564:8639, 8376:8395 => -0.05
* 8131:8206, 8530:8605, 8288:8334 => -0.02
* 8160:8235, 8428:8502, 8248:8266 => 0.02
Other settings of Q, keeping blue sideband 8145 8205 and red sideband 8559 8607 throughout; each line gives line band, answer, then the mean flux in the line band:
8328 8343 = -0.8 Angstrom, 19.1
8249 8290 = -0.2 Angstrom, 17.9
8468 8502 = -1.3 Angstrom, 19.7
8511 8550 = -0.7 Angstrom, 19.5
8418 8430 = -0.3 Angstrom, 19.1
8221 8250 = -0.1 Angstrom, 17.7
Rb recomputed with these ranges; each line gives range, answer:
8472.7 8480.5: 19.4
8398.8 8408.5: 18.8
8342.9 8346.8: 20.2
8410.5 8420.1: 18.7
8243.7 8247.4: 17.5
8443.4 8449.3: 20.5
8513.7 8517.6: 18.7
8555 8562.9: 19.5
